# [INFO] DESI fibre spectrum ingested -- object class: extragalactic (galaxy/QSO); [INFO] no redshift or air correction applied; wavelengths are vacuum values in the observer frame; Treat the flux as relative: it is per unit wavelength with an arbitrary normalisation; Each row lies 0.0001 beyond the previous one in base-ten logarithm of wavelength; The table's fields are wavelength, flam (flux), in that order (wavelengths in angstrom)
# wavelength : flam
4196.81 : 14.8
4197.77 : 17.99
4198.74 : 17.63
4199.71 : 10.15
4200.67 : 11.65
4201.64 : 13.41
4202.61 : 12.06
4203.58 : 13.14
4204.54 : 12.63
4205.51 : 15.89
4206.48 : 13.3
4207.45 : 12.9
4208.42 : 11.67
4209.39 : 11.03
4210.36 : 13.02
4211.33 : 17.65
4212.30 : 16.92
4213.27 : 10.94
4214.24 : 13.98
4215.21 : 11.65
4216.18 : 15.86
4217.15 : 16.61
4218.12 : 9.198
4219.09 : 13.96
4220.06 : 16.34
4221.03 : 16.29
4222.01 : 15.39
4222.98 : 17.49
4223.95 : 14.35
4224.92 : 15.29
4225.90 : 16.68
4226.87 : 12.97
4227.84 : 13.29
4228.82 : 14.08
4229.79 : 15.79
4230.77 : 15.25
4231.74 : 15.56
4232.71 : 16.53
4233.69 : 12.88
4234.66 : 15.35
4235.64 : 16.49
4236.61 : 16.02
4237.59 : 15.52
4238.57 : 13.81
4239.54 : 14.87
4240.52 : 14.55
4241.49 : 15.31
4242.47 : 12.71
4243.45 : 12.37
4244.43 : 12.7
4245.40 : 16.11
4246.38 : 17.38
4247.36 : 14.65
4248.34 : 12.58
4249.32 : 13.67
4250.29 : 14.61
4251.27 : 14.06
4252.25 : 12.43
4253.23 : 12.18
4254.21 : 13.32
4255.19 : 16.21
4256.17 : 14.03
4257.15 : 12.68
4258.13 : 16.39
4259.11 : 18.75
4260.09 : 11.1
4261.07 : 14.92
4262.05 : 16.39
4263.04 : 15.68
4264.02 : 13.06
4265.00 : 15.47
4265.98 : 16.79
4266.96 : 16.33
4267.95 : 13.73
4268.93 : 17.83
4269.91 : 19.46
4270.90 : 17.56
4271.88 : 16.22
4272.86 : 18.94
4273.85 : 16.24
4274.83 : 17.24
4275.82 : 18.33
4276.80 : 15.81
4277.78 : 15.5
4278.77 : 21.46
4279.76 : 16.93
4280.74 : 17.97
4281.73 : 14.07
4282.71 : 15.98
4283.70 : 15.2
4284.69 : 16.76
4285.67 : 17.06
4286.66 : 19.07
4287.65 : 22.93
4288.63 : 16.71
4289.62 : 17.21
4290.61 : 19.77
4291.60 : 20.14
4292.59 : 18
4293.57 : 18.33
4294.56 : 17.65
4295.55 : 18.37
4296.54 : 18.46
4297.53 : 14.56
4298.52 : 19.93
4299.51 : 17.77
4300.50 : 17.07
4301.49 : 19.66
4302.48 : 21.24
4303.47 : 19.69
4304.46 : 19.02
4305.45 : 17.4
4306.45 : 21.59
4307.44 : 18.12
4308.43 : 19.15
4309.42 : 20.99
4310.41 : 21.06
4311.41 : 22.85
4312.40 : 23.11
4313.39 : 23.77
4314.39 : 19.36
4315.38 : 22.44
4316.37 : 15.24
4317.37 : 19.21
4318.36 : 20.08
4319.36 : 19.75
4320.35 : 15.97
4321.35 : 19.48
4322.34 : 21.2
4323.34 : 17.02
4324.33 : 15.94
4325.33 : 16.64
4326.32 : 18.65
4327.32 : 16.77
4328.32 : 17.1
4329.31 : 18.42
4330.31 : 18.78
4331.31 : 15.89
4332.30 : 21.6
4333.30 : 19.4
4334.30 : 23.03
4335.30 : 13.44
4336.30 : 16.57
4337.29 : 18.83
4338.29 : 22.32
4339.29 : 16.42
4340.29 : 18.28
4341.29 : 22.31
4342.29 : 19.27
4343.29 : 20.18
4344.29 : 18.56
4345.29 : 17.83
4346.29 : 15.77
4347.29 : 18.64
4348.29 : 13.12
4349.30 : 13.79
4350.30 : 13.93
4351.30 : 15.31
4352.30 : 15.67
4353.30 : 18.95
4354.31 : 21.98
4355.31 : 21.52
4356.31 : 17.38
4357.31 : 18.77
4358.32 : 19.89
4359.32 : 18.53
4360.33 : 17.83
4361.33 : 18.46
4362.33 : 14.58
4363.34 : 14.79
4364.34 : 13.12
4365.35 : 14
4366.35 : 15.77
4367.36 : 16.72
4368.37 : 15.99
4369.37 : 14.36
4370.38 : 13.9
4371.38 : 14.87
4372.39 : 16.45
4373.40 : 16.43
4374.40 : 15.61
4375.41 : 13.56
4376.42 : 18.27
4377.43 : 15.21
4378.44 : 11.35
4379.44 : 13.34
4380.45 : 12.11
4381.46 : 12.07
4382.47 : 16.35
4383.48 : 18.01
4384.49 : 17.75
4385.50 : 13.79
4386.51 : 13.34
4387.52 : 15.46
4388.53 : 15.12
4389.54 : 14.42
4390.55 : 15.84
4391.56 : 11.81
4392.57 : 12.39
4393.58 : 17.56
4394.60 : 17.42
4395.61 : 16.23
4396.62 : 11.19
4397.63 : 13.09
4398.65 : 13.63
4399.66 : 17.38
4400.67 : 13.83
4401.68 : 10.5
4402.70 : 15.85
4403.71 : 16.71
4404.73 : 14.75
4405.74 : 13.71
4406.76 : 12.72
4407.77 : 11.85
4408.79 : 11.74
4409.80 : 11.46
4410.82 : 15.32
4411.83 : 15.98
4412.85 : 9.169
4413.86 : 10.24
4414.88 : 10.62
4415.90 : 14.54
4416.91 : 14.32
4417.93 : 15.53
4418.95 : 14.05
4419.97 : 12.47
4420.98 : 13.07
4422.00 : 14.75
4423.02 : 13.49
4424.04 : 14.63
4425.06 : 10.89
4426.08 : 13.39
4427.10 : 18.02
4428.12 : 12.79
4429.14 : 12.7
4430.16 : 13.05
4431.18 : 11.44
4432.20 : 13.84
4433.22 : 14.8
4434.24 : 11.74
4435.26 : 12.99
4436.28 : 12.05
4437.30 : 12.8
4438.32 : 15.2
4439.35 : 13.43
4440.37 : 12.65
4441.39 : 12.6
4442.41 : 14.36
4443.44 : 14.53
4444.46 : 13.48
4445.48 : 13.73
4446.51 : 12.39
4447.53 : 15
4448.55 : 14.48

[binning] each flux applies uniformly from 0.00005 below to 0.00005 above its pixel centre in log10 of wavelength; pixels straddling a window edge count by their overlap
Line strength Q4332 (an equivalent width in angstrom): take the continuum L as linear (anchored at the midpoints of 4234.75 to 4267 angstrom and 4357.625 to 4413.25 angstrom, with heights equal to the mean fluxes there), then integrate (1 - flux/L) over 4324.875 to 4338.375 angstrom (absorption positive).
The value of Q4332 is -3.3 angstrom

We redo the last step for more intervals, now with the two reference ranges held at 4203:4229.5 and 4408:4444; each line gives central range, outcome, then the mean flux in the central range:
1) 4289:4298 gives -2.7 angstrom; 18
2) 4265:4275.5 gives -2.3 angstrom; 17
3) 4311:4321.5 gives -4.9 angstrom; 20.1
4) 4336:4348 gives -4.5 angstrom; 18.7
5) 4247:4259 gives 0.0 angstrom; 14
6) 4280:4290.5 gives -2.7 angstrom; 17.4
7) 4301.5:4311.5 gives -4.5 angstrom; 20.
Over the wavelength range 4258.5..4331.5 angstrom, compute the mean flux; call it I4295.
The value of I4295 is 18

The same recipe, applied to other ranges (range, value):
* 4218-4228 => 14.9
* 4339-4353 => 17.1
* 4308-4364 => 18.5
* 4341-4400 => 15.9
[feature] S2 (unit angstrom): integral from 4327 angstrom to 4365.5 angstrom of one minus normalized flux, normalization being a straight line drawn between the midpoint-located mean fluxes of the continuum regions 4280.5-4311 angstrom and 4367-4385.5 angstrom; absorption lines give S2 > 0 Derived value -3.35 angstrom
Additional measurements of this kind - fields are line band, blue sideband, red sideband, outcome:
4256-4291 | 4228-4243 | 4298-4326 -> 1.06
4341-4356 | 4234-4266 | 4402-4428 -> -4.05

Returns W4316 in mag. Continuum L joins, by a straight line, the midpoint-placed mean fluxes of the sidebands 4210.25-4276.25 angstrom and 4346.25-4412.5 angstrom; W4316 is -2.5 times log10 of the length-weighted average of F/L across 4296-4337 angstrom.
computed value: -0.24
